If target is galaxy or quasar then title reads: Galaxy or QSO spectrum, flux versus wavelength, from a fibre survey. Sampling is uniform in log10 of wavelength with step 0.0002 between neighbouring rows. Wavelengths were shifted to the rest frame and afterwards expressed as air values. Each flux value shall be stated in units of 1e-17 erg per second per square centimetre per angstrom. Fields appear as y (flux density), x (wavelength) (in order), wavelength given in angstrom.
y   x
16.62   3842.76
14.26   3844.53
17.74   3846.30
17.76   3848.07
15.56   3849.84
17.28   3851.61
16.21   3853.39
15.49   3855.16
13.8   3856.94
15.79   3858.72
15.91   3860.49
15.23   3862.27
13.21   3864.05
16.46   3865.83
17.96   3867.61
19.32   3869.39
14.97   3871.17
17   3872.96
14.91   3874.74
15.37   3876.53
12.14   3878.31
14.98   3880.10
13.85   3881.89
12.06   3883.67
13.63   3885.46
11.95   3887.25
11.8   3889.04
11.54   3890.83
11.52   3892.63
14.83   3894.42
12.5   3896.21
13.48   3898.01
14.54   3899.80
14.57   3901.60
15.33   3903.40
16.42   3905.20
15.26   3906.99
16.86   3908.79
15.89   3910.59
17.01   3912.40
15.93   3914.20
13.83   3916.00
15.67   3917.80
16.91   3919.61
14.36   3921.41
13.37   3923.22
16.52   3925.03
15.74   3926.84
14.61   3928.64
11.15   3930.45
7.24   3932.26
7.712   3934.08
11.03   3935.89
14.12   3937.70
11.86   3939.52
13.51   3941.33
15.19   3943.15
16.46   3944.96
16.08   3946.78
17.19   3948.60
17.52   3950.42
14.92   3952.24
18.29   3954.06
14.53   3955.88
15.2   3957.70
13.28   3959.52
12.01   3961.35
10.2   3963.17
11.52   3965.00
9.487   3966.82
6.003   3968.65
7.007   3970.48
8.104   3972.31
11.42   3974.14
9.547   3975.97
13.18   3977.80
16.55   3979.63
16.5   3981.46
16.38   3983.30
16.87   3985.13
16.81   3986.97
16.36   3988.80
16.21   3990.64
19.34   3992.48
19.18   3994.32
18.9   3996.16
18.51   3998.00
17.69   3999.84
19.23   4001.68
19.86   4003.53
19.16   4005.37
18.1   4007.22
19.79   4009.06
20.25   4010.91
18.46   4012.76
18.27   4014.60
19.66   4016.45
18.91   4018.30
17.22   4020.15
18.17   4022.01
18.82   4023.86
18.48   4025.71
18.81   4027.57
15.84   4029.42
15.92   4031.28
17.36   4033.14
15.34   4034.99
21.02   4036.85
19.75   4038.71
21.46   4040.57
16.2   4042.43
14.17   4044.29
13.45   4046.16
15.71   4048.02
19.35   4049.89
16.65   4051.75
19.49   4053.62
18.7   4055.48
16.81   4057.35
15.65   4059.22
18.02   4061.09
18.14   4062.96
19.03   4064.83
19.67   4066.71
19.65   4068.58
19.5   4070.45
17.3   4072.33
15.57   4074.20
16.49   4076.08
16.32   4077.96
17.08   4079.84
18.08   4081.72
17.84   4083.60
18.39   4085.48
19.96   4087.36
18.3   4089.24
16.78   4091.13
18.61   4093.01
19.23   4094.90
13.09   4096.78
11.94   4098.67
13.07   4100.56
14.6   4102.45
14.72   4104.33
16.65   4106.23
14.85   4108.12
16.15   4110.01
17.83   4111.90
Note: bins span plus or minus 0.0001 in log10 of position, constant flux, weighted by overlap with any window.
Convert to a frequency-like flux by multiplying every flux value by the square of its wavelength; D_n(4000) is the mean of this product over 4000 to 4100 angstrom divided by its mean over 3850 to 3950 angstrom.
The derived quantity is 1.3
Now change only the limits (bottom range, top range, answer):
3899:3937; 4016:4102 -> 1.31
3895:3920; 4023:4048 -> 1.21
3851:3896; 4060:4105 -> 1.30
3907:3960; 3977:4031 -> 1.28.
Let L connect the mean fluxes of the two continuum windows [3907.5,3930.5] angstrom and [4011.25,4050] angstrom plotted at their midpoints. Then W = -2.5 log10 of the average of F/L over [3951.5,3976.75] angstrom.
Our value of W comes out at 0.376 mag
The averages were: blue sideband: 15.4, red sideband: 17.7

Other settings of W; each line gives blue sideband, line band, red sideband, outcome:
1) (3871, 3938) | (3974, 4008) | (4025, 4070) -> -0.05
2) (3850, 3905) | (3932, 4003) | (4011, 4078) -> 0.15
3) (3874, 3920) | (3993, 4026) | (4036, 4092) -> -0.13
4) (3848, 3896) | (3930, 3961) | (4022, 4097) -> 0.15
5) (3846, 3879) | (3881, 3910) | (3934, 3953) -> 0.11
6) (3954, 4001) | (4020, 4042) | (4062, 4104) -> -0.16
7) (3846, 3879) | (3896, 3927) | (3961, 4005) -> 0.00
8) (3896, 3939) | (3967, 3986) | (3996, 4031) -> 0.37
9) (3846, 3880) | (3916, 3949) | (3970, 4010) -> 0.17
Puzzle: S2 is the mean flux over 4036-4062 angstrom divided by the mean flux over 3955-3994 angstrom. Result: 1.33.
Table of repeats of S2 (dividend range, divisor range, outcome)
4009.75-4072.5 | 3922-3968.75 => 1.34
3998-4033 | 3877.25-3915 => 1.31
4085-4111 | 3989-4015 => 0.86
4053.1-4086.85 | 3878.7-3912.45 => 1.28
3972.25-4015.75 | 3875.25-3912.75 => 1.22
